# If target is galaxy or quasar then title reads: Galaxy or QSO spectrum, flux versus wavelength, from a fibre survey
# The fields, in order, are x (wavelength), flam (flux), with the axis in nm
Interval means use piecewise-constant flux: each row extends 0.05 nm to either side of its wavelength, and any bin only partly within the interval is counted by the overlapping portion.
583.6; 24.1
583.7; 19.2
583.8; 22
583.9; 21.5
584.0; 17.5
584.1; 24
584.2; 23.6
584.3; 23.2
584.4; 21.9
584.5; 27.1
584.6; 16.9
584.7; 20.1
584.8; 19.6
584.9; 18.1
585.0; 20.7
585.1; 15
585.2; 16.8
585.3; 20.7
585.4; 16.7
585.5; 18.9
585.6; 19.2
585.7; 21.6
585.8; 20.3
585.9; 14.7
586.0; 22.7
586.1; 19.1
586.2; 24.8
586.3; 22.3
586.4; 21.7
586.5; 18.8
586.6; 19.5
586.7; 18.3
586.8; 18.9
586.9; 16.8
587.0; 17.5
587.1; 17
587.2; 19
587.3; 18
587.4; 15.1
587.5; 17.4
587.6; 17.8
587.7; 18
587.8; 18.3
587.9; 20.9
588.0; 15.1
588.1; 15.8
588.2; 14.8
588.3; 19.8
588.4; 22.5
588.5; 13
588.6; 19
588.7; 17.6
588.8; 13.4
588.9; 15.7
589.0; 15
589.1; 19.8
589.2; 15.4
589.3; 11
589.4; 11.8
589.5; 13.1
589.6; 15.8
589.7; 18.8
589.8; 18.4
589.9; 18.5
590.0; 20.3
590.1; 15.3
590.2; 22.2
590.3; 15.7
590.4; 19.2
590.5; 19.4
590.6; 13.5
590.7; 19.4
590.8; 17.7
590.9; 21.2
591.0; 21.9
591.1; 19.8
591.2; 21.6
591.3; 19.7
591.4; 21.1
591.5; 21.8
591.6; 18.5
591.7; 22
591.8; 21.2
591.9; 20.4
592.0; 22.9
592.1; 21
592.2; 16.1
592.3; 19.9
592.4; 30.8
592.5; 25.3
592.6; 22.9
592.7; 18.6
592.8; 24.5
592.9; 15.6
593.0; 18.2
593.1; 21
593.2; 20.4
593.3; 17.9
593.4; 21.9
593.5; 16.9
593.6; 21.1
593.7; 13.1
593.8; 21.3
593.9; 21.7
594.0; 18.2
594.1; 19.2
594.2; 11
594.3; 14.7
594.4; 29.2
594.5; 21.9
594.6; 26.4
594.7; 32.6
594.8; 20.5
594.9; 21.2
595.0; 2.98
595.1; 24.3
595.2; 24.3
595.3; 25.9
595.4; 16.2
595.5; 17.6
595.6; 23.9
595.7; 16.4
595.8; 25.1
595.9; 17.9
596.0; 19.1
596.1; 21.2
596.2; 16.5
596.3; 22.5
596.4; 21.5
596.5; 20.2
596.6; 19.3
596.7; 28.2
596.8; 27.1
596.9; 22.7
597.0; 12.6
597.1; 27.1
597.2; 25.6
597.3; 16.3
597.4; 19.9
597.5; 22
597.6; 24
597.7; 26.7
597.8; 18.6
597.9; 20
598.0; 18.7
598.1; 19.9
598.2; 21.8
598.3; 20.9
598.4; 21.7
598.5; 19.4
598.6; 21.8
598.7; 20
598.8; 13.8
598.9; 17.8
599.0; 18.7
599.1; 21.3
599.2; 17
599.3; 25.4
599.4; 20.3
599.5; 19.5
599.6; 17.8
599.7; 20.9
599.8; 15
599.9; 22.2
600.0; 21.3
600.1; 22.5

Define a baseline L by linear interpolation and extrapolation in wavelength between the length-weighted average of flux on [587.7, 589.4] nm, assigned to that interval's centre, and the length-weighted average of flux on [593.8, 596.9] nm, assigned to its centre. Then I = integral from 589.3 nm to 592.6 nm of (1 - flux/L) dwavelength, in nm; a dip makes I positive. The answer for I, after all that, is -0.23 nm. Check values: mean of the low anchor 16.6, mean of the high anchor 20.9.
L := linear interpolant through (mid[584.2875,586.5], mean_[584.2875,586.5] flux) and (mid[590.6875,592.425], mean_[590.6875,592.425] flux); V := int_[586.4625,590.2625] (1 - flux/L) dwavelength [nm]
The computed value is 0.60 nm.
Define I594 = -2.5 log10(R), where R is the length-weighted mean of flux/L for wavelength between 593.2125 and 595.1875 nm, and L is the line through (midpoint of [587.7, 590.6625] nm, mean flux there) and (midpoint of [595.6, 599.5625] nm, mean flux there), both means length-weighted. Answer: -0.04 mag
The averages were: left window 16.9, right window 20.8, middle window 19.9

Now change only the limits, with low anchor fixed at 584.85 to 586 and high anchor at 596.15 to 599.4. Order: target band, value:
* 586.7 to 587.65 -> 0.08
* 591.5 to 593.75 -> -0.03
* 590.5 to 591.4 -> 0.01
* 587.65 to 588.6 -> 0.09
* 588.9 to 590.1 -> 0.20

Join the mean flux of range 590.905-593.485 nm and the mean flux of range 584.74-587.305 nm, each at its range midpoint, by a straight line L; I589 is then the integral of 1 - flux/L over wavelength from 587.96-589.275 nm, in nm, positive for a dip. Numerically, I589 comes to 0.218 nm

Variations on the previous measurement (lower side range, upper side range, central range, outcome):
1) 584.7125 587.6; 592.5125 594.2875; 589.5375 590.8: 0.067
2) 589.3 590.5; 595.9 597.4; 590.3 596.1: -0.377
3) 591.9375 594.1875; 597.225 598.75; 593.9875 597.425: -0.051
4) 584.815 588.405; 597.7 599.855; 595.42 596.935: -0.131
